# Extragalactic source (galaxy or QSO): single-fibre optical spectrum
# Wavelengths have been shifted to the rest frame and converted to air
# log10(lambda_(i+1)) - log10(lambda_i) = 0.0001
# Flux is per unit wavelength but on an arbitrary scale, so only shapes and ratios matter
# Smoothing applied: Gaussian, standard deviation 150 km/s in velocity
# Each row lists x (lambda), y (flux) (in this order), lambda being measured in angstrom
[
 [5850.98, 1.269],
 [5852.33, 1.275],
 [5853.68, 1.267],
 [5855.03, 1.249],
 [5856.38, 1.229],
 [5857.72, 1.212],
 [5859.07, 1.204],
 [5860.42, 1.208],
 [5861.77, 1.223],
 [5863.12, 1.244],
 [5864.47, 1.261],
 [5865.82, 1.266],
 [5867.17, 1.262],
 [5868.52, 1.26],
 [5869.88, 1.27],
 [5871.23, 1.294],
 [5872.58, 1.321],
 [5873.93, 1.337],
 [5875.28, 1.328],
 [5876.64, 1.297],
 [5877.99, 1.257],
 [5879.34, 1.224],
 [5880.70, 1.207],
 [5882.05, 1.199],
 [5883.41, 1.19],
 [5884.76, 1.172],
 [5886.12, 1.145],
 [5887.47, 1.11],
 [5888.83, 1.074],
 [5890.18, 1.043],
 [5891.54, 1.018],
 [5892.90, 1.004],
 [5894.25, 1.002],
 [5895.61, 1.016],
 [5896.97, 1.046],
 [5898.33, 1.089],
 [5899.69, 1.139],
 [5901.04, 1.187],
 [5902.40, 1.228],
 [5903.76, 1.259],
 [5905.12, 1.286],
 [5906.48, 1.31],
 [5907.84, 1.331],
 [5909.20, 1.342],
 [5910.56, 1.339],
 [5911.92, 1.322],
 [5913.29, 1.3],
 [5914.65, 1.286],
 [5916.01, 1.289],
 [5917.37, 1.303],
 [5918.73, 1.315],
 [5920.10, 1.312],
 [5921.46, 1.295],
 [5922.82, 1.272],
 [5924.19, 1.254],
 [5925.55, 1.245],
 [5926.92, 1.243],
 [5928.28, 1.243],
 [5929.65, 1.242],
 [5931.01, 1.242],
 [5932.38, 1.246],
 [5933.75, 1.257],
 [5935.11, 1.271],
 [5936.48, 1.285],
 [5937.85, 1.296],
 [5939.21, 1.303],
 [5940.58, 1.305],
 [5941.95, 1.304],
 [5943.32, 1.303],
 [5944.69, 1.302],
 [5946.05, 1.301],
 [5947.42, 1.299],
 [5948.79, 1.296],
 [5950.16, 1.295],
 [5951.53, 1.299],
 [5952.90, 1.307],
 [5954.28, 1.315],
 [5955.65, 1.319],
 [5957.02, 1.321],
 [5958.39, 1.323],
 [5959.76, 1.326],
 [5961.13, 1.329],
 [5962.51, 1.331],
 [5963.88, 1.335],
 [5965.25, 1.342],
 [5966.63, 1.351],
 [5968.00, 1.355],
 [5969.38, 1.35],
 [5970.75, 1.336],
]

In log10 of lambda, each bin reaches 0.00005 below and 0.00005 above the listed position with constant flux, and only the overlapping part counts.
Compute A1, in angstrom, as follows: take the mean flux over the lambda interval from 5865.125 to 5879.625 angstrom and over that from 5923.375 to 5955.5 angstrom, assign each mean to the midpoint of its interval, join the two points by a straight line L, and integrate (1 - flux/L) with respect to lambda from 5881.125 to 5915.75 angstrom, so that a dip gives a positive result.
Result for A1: 2.8 angstrom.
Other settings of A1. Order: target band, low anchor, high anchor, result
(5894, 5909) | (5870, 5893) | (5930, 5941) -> 0.5 angstrom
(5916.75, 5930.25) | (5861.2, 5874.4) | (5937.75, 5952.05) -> 0.2 angstrom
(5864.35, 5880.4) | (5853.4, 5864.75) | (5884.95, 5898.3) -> -1.7 angstrom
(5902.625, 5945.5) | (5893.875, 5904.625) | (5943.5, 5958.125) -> -2.7 angstrom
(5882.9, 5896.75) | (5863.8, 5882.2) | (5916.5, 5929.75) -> 2.2 angstrom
